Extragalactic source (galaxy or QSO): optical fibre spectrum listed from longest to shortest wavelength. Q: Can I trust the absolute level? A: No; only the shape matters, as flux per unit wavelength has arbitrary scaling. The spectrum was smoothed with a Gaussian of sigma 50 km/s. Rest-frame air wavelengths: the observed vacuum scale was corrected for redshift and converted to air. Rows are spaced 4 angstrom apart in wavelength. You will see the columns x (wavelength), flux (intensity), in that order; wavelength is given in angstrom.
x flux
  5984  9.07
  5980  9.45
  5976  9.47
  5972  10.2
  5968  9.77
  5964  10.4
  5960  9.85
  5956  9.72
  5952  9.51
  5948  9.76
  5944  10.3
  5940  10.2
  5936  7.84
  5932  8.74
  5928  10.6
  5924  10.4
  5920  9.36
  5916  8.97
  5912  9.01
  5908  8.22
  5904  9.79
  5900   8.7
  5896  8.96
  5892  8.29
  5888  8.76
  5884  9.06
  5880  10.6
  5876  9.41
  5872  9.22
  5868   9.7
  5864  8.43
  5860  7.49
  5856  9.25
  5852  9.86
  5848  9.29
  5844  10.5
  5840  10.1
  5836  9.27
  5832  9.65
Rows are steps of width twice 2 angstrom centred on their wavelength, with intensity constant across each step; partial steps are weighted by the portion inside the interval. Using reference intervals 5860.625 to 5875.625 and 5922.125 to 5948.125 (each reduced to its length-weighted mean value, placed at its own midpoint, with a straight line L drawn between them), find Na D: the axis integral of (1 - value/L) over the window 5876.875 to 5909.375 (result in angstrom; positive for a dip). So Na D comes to 0.6 angstrom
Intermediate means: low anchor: 9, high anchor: 9.68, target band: 9.08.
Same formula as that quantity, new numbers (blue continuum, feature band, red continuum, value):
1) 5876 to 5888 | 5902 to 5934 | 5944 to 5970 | 1.1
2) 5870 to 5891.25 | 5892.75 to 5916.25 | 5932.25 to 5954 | 1.2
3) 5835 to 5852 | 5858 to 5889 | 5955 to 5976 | 2.4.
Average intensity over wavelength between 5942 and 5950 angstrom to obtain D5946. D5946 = 10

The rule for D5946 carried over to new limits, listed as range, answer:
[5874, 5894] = 9.22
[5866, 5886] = 9.6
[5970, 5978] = 9.84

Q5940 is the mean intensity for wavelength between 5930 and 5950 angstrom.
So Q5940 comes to 9.37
